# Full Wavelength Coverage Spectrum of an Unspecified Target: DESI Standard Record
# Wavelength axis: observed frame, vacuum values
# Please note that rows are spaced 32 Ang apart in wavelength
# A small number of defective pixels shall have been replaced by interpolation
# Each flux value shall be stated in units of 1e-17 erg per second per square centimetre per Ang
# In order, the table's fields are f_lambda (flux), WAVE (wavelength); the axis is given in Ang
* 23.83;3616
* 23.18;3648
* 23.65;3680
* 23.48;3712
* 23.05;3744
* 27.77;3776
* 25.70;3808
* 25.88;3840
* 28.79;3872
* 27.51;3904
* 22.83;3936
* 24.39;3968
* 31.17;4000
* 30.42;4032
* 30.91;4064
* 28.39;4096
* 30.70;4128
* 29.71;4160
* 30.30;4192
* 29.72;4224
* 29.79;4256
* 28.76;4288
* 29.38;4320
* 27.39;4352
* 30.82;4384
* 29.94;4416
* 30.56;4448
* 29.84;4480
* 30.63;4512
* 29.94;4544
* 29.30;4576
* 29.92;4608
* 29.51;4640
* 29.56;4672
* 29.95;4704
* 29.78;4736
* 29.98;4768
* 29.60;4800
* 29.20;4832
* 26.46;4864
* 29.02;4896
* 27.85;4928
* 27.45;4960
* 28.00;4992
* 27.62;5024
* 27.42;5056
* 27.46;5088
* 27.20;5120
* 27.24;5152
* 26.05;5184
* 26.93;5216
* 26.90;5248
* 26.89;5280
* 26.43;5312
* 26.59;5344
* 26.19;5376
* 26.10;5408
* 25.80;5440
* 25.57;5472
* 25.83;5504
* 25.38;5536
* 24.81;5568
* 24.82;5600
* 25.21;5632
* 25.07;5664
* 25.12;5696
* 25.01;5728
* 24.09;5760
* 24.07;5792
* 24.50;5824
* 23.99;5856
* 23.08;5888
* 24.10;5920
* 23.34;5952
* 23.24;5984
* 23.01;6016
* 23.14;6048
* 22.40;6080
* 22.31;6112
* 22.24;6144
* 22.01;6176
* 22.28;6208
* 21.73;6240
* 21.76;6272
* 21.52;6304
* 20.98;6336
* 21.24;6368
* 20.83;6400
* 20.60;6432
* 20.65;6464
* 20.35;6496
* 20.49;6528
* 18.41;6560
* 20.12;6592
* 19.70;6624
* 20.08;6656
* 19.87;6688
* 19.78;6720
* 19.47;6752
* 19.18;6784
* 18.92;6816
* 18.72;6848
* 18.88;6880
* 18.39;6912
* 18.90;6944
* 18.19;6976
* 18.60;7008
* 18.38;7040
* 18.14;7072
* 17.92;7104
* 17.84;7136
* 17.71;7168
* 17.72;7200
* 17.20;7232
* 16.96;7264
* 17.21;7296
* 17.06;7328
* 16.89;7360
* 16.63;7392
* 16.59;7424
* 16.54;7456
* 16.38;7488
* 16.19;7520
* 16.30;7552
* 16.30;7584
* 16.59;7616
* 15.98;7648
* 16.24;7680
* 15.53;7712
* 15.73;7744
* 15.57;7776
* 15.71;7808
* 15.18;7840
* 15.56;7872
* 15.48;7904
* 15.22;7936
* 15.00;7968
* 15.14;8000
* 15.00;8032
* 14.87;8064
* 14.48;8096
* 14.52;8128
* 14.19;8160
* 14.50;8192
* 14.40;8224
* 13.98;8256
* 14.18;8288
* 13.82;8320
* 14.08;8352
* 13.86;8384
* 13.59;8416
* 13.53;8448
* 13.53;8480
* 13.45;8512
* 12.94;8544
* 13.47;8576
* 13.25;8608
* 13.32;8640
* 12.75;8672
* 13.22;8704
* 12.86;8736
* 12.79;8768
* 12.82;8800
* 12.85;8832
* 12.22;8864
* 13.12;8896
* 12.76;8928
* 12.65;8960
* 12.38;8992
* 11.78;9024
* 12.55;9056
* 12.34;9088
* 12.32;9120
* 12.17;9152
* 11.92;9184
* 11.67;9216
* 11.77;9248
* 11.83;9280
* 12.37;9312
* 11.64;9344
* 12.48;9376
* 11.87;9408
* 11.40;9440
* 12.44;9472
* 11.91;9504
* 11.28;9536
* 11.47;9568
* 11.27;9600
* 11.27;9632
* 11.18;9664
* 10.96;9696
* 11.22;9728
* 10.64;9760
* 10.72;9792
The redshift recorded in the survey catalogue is -0.001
